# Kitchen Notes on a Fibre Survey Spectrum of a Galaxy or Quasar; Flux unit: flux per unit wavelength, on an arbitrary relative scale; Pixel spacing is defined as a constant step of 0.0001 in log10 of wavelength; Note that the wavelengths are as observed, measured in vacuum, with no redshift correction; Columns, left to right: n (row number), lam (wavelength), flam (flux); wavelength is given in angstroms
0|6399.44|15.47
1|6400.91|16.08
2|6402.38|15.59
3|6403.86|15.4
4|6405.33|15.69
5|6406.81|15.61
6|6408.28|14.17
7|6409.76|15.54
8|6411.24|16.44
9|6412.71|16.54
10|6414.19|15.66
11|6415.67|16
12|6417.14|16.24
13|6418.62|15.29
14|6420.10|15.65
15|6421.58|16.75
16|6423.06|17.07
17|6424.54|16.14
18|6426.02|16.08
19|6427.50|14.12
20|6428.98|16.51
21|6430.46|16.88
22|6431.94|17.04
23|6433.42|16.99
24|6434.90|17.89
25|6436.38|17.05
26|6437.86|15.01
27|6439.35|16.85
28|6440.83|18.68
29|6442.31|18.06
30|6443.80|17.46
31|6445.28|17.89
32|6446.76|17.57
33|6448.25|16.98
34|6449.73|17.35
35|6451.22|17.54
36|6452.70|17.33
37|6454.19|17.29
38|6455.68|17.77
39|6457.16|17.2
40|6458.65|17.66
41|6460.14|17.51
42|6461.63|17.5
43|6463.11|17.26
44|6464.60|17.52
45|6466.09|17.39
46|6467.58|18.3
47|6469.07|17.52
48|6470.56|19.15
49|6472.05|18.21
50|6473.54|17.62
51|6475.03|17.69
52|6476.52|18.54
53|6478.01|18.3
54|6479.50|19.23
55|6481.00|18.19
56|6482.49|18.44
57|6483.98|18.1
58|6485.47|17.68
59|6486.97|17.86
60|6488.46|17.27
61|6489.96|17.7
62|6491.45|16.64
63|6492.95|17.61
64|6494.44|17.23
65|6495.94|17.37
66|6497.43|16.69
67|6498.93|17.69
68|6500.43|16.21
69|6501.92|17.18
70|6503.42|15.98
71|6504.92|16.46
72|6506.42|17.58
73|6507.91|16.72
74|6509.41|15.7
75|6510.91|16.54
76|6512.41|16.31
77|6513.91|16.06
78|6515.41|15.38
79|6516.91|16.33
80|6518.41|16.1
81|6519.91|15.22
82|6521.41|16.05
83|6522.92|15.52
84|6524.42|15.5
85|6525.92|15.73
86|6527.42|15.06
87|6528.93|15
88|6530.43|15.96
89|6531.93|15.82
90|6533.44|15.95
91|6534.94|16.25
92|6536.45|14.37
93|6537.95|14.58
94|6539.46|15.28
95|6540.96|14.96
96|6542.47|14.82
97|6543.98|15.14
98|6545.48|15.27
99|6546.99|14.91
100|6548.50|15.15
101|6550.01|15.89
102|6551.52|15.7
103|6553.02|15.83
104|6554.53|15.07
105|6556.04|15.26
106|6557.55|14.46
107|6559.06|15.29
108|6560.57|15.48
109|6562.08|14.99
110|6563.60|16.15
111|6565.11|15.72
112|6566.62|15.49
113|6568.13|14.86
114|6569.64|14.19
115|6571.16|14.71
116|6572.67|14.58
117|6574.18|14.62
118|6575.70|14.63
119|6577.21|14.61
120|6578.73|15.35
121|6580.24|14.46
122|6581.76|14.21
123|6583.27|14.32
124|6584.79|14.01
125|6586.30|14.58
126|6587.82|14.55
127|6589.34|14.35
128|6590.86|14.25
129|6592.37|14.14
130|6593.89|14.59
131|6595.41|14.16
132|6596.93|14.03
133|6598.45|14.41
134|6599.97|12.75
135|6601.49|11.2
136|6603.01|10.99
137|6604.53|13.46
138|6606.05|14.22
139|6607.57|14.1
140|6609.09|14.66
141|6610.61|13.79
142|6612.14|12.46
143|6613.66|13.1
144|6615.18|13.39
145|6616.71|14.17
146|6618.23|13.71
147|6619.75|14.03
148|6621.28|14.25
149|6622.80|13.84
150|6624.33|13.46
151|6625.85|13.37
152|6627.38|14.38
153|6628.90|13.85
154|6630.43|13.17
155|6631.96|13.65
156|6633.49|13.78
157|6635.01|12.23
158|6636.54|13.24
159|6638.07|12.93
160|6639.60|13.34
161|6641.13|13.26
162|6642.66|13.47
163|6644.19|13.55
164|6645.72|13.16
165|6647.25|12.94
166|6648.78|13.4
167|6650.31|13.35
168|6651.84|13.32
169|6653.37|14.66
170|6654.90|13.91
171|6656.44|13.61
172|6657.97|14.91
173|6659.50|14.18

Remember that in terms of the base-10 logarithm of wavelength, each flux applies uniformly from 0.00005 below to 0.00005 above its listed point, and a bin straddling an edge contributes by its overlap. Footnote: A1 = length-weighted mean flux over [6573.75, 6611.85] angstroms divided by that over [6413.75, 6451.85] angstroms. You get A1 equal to 0.8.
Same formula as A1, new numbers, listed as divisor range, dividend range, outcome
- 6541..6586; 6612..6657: 0.90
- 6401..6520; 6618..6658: 0.80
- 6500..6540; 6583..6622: 0.87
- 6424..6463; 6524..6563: 0.89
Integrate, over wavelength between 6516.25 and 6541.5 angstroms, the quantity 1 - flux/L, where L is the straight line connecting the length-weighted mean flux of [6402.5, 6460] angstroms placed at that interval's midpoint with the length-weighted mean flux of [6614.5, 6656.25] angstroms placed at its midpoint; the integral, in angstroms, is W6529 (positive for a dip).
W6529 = -0.6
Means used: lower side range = 16.6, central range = 15.5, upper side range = 13.5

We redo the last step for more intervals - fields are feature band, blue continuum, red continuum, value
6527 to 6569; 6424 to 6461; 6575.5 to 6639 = -1.0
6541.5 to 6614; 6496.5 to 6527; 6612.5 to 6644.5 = 1.1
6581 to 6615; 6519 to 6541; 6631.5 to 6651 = 0.9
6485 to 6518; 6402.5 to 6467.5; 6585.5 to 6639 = -2.6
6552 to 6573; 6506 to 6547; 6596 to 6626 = -0.6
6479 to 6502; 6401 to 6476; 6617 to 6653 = -2.3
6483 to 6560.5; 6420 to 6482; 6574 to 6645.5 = -1.4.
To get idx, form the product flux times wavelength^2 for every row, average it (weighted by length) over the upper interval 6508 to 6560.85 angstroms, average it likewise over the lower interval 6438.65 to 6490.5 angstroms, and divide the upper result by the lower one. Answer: 0.9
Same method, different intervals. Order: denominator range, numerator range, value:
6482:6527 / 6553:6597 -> 0.90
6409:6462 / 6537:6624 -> 0.90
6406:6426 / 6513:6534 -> 1.02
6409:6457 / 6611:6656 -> 0.86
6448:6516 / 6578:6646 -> 0.82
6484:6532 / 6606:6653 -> 0.85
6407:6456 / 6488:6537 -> 1.00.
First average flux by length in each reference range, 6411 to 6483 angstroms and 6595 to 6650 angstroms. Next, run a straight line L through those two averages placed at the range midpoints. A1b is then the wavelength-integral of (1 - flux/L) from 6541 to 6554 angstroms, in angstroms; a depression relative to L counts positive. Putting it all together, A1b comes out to -0.2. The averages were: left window 17.2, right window 13.4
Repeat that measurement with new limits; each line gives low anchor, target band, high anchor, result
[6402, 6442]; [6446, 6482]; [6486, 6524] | -3.01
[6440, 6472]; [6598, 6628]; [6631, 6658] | 1.42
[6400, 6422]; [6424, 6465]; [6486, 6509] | -2.13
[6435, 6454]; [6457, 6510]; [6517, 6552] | -3.31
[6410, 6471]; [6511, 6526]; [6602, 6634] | -0.35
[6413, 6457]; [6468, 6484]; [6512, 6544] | -2.02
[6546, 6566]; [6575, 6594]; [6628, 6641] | 0.20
